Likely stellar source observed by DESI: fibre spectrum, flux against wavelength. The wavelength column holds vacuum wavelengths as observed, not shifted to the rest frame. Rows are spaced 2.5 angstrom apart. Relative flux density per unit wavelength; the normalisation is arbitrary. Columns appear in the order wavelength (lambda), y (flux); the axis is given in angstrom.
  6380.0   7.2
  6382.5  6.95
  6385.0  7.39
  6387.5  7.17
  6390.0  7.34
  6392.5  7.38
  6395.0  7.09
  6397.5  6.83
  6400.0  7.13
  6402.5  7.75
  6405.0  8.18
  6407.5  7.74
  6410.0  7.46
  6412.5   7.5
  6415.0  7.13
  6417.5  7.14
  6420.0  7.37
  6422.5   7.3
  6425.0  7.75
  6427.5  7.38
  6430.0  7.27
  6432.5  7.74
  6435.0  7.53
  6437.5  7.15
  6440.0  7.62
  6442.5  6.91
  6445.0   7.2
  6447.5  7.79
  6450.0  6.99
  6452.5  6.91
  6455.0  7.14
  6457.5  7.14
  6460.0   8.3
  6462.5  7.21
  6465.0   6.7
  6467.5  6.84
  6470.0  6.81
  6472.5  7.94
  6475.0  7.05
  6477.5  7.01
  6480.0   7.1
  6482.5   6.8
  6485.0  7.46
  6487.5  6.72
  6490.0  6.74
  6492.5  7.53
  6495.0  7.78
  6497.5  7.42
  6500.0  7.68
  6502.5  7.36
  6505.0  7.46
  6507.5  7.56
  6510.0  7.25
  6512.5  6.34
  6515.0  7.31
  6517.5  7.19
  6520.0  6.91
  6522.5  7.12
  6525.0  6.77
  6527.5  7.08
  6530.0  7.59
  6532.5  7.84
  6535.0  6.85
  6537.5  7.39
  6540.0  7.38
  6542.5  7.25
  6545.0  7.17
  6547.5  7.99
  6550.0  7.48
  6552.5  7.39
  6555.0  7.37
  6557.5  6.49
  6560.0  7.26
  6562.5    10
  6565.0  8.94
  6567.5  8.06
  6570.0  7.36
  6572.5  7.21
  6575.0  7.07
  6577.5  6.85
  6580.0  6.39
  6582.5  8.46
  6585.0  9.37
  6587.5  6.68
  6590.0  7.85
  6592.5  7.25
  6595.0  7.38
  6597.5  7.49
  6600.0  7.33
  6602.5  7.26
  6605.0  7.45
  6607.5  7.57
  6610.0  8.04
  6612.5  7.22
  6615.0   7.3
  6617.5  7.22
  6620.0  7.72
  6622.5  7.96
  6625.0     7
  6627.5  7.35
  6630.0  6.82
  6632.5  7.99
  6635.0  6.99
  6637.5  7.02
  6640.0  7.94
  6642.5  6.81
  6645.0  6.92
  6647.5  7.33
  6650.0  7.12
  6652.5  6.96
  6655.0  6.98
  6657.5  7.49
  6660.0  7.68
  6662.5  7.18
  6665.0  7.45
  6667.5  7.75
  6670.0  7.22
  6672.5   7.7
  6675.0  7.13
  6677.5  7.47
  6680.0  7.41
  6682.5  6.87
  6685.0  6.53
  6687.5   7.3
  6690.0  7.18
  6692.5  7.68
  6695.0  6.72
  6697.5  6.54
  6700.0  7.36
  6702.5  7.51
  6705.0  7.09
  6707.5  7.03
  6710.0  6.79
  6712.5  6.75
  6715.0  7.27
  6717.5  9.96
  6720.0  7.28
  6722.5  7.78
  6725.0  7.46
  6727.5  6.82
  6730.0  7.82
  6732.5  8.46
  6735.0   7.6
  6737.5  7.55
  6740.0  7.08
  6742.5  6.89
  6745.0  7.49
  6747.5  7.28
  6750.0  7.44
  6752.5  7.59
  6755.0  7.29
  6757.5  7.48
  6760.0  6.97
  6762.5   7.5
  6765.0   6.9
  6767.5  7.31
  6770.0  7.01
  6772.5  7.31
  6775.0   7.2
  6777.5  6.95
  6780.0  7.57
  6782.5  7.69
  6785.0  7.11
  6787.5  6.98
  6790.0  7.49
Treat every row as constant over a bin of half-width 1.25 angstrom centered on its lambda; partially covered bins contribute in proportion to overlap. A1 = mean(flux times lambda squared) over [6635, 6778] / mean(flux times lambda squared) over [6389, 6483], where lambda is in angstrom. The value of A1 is 1.09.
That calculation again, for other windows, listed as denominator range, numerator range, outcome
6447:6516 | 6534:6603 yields 1.07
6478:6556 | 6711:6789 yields 1.09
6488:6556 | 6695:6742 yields 1.08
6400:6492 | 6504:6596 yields 1.05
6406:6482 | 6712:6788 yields 1.12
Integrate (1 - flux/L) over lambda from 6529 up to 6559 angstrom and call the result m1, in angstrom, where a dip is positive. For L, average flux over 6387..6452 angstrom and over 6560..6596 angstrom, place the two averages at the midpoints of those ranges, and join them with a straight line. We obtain 1.3 angstrom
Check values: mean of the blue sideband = 7.38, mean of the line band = 7.35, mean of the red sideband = 7.76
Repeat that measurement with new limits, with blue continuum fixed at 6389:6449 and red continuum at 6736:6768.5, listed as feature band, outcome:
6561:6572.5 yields -1.65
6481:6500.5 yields 0.34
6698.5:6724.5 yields -0.59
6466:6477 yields 0.37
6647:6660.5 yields 0.17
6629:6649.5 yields 0.28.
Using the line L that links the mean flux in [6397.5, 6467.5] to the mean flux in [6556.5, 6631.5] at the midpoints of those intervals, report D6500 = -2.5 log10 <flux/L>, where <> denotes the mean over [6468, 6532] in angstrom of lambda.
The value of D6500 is 0.04 mag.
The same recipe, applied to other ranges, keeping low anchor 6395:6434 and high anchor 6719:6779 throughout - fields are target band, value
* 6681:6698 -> 0.06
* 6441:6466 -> 0.03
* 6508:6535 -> 0.04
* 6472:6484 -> 0.04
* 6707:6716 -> 0.06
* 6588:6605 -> 0.00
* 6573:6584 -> 0.02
